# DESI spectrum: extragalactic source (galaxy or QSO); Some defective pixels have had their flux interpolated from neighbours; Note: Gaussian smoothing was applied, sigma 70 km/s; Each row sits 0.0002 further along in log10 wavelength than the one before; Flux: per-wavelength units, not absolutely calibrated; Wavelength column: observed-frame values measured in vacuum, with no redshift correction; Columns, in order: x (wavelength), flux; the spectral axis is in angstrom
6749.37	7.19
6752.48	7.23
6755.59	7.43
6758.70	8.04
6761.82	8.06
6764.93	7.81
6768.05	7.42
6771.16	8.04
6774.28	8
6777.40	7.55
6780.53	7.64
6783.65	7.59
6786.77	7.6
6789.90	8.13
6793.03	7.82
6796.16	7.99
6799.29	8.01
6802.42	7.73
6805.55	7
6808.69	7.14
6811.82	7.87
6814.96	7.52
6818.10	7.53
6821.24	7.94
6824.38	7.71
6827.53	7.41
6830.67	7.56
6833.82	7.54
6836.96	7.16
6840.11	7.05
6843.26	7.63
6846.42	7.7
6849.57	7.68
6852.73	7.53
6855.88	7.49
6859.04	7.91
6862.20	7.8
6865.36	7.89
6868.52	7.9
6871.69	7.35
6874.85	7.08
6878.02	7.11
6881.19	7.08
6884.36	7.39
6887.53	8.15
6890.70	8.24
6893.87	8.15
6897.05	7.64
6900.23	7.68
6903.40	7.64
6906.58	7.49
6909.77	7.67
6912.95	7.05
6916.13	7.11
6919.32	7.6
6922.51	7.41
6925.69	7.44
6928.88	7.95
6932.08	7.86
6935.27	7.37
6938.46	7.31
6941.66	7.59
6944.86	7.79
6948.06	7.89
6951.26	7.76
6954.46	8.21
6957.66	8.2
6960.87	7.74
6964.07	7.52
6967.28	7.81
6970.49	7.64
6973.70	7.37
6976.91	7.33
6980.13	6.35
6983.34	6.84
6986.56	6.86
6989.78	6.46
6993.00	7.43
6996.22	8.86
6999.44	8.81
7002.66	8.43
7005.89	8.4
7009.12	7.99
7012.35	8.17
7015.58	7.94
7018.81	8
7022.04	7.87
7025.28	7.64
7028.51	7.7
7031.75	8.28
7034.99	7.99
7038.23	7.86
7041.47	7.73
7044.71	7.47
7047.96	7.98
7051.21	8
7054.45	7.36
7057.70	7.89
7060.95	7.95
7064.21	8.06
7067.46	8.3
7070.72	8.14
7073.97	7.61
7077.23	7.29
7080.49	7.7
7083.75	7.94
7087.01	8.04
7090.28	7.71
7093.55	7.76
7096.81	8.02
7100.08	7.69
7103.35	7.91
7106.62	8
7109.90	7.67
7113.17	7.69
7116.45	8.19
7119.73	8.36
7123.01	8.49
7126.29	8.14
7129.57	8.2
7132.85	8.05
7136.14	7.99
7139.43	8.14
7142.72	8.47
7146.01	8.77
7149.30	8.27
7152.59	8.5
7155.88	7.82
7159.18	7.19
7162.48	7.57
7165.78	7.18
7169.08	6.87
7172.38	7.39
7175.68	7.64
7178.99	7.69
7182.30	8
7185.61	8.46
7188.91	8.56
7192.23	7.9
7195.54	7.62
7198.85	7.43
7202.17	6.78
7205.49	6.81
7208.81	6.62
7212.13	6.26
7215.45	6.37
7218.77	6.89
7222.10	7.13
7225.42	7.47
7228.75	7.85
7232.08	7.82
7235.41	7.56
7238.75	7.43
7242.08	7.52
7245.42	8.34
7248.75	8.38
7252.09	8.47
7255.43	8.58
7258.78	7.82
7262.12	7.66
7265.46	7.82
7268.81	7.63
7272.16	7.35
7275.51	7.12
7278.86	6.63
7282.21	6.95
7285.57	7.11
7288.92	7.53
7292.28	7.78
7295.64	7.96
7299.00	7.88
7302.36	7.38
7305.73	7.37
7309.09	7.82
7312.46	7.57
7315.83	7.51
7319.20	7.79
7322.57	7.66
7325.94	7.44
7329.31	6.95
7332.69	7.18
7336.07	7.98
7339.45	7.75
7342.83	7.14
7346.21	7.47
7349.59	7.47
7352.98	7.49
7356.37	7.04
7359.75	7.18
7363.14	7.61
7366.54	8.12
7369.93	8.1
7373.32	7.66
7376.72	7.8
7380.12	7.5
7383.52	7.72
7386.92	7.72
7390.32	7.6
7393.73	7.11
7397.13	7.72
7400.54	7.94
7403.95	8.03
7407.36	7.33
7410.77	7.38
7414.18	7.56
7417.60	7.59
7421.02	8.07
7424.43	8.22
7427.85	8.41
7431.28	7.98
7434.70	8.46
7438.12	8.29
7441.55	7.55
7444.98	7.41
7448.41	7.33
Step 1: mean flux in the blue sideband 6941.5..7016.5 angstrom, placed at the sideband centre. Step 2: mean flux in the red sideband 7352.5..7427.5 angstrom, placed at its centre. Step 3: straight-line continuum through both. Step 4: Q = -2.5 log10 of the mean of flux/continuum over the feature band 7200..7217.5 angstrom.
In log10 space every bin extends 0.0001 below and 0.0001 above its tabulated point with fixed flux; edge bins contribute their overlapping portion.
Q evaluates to 0.167 mag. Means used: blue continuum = 7.73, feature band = 6.6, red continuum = 7.68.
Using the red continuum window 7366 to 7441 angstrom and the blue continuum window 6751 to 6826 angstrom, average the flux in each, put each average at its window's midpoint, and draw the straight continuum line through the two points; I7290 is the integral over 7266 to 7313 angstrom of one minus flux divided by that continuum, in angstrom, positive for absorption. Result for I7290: 2.2 angstrom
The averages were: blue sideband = 7.7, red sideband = 7.82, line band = 7.44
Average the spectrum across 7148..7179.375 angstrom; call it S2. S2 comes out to 7.6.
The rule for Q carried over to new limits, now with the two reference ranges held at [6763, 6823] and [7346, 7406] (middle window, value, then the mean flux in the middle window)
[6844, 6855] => 0.01 mag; 7.63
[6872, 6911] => 0.01 mag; 7.6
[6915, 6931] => 0.02 mag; 7.52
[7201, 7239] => 0.08 mag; 7.07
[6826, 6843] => 0.05 mag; 7.37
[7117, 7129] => -0.09 mag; 8.31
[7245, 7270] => -0.06 mag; 8.08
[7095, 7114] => -0.02 mag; 7.84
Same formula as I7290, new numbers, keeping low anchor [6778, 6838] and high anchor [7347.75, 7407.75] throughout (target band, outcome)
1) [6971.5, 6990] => 1.7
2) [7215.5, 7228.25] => 0.8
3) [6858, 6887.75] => 0.4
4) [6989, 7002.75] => -0.8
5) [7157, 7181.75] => 0.7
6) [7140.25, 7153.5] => -1.5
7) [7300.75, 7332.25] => 0.6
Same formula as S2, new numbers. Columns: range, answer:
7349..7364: 7.34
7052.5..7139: 7.93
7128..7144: 8.16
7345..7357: 7.39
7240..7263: 8.11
